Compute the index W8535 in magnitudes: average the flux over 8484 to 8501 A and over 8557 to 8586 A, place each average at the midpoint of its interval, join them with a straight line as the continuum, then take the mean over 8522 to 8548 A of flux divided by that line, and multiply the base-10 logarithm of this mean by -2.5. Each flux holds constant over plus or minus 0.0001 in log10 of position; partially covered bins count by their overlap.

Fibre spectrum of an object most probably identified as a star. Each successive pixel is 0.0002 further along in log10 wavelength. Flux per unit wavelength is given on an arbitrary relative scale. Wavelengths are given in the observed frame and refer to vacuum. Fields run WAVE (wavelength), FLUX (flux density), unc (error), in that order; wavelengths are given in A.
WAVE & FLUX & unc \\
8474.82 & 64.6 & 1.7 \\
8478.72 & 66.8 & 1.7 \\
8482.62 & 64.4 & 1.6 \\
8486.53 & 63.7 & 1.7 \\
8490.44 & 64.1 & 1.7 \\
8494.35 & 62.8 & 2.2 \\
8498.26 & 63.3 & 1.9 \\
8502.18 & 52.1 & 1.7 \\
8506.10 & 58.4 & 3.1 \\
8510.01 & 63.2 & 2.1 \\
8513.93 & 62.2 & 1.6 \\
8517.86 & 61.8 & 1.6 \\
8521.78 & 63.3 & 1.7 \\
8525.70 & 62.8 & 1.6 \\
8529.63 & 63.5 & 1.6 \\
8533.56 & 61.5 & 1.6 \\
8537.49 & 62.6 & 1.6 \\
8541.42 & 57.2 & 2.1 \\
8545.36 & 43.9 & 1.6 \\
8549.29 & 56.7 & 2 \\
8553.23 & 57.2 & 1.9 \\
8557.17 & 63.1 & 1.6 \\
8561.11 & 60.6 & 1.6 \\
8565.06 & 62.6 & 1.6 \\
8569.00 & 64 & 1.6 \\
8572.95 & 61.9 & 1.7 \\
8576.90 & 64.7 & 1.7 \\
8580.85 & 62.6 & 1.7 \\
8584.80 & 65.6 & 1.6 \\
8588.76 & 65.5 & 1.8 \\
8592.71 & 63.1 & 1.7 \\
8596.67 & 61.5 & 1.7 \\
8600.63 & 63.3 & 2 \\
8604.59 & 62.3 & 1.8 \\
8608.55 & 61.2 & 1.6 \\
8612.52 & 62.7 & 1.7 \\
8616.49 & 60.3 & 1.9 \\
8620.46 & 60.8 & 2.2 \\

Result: 0.07 mag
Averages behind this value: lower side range 63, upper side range 63.1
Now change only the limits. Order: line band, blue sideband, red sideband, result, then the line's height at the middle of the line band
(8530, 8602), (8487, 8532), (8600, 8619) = 0.01 mag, 61.7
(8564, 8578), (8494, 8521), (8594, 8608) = -0.03 mag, 61.7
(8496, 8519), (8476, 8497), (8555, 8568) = 0.06 mag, 63.7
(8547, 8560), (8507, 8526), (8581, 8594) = 0.09 mag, 63.5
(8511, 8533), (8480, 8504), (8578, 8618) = -0.01 mag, 62.2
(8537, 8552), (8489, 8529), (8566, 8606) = 0.15 mag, 62.4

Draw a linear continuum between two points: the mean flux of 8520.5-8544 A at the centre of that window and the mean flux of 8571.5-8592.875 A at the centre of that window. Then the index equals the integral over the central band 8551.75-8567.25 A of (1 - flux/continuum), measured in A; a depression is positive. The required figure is 0.4 A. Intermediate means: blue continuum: 61.3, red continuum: 64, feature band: 61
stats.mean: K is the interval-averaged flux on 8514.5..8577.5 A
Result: 60.4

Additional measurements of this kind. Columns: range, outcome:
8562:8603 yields 63.4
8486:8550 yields 60.2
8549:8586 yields 62.1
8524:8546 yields 59.4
